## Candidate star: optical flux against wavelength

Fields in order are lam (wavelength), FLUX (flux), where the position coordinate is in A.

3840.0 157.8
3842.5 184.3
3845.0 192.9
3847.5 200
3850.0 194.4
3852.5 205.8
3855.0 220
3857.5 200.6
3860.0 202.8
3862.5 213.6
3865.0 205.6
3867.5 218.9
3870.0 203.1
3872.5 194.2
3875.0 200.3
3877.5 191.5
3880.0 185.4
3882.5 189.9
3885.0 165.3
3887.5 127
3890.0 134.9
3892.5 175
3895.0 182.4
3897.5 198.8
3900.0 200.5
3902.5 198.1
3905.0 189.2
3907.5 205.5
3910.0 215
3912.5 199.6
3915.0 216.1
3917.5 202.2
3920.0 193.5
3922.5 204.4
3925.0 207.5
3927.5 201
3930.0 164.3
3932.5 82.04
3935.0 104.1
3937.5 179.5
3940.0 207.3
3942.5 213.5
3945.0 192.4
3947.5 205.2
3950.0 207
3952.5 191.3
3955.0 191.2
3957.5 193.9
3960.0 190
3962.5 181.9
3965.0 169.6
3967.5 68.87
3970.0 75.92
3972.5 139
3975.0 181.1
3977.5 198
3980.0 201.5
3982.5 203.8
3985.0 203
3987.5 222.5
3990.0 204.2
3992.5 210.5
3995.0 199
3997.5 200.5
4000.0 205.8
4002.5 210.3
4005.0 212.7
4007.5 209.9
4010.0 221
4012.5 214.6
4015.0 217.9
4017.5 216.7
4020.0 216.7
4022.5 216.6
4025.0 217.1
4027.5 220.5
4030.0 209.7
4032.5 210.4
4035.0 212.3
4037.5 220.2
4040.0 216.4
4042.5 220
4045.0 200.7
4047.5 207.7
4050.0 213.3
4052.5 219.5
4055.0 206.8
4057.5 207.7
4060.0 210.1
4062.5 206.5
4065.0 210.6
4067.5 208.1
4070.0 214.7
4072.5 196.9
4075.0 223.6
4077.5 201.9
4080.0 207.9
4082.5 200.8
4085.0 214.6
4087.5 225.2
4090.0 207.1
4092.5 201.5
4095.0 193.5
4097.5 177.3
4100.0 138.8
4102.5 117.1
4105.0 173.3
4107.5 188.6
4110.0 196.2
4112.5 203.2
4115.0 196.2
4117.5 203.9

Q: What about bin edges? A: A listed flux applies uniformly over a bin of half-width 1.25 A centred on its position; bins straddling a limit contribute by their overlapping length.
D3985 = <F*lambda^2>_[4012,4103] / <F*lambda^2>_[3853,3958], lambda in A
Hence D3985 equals 1.2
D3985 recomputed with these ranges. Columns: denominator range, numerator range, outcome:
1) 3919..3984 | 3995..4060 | 1.26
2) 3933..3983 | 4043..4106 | 1.22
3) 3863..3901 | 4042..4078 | 1.24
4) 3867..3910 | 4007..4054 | 1.24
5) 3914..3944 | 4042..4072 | 1.24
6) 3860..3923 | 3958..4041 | 1.08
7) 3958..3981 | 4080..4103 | 1.28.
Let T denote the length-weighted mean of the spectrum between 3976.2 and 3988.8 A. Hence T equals 206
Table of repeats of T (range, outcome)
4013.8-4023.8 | 217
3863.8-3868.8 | 212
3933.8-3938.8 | 143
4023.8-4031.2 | 216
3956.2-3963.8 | 188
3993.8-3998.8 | 200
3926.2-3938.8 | 147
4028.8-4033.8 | 210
